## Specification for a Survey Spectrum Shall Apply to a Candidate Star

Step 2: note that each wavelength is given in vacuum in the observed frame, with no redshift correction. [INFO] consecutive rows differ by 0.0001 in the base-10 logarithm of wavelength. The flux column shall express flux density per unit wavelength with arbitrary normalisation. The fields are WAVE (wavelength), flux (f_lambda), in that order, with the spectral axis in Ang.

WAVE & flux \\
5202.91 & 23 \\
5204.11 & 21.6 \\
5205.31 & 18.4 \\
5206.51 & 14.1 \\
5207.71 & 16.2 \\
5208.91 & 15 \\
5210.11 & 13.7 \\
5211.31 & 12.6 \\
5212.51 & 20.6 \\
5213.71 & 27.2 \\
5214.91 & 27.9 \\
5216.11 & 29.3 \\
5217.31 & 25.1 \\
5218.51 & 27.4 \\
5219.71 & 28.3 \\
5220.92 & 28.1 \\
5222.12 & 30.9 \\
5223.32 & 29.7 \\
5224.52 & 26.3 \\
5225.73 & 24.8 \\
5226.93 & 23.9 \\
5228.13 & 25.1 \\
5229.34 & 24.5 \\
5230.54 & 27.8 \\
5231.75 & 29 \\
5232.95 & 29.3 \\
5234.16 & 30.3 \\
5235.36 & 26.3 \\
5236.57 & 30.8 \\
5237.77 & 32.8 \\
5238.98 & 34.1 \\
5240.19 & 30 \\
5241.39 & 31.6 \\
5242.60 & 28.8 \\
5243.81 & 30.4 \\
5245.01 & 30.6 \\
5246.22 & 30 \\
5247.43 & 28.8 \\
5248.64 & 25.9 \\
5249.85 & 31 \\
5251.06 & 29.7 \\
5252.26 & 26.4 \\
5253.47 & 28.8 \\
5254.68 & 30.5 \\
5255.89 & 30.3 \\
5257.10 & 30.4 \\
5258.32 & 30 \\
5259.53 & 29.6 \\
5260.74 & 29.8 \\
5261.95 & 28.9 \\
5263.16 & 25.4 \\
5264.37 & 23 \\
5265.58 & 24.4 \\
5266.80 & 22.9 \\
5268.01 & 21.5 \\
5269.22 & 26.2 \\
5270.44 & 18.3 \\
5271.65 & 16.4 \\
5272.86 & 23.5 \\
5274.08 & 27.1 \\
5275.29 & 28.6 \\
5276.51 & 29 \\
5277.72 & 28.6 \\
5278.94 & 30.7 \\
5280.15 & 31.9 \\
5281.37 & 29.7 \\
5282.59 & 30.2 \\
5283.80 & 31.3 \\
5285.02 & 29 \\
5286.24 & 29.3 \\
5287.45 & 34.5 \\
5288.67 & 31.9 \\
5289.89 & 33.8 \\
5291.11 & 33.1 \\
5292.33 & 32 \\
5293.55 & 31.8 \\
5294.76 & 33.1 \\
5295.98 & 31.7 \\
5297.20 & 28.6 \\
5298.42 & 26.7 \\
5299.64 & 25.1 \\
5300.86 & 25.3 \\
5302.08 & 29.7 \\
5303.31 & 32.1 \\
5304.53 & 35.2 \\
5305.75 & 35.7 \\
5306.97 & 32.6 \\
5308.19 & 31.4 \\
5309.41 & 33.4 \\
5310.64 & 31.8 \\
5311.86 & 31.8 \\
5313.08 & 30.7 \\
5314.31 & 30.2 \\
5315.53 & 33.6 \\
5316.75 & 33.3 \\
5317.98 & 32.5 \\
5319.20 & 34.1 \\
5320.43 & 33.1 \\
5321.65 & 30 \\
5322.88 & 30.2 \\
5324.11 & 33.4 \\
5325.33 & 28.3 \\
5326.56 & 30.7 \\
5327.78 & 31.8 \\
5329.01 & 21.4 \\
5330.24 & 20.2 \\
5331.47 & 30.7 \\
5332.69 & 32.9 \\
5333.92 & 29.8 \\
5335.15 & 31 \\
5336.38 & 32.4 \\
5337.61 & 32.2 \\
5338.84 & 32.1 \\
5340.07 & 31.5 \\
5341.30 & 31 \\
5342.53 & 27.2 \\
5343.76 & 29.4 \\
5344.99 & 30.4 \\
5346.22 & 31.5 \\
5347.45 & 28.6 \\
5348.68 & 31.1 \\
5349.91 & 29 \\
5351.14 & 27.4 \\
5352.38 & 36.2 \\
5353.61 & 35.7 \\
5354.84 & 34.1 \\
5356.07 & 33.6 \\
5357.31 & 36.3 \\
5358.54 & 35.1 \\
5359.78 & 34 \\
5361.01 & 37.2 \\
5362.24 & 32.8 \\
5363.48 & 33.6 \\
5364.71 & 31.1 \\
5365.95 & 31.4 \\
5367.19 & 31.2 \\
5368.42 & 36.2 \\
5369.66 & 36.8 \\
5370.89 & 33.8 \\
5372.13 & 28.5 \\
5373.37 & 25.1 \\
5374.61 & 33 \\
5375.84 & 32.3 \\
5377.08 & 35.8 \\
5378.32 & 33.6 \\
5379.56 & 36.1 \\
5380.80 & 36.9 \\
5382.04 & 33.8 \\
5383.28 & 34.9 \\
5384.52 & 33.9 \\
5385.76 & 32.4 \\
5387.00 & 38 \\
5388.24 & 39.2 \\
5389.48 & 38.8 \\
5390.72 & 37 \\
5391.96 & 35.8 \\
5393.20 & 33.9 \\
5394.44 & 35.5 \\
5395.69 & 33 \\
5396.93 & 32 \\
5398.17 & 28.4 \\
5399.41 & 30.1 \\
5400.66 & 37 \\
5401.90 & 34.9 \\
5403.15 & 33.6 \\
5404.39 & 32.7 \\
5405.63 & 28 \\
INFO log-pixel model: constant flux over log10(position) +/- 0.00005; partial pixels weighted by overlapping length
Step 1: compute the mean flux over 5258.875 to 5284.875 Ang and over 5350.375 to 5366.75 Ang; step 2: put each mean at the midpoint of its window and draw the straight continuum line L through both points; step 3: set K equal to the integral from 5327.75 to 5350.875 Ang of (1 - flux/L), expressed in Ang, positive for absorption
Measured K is 1.8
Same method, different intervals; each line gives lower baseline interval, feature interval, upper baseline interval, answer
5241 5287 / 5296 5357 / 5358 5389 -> 0.8 Ang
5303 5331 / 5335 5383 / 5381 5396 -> 1.7 Ang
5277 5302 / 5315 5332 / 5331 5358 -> 0.5 Ang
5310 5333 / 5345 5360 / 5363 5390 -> -0.1 Ang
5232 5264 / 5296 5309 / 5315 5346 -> -0.1 Ang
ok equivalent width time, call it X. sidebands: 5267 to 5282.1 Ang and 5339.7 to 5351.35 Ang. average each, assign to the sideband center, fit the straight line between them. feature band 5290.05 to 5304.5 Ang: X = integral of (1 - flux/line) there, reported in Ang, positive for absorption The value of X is -1.7 Ang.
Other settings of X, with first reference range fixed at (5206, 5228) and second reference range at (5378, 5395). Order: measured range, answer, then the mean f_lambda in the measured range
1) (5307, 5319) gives -0.69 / 32.2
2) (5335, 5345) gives 0.48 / 30.8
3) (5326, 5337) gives 0.97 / 29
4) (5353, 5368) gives -0.01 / 33.9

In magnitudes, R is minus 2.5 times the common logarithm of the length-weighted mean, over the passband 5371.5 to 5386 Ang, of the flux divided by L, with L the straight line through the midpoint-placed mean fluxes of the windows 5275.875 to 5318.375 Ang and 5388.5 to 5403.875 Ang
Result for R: 0.02 mag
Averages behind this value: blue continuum 31.2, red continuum 34.3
